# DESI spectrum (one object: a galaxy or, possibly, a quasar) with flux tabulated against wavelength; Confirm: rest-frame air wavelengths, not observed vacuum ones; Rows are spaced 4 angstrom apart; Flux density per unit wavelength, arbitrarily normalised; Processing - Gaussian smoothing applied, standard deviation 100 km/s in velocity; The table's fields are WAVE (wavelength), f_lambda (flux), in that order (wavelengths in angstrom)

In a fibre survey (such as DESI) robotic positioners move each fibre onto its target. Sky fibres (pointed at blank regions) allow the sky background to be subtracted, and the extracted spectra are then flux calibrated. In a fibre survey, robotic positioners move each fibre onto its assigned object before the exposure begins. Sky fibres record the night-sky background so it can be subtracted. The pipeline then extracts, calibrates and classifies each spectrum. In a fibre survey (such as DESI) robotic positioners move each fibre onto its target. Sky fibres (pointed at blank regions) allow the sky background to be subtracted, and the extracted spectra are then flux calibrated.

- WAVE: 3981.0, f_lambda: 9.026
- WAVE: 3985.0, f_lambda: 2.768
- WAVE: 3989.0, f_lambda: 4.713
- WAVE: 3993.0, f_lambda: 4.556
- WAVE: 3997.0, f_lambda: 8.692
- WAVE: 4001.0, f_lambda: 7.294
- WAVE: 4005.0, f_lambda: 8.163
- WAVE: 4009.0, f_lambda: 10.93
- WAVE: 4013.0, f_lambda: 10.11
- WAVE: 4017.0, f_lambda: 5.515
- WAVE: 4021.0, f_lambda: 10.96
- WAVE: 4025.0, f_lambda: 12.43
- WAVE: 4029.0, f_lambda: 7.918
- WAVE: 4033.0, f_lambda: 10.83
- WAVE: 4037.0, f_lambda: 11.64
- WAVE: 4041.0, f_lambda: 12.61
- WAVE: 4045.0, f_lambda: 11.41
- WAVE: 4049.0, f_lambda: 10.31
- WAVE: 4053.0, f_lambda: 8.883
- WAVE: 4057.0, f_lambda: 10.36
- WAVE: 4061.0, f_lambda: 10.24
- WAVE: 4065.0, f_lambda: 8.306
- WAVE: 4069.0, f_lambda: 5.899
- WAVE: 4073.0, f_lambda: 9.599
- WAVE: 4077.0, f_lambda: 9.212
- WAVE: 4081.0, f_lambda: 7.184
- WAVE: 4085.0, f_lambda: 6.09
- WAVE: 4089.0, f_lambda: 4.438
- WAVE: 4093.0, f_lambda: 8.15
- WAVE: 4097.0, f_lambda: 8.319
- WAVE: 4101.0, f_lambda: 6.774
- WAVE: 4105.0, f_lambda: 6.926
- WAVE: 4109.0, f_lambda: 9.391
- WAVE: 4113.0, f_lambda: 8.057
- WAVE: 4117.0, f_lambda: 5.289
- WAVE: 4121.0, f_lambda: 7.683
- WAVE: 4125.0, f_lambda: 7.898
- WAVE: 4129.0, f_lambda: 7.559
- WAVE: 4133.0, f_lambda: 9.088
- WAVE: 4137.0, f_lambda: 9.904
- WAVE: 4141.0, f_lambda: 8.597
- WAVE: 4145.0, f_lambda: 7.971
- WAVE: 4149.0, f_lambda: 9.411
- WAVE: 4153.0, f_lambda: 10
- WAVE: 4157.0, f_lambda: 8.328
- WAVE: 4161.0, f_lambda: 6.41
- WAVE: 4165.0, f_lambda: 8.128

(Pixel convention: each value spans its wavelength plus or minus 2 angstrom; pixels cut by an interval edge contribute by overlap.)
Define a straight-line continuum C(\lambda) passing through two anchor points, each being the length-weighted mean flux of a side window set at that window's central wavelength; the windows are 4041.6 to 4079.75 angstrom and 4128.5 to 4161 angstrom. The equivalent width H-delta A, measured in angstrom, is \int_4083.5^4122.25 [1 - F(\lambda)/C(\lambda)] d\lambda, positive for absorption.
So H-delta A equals 8.44 angstrom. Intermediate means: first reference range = 9.43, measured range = 7.11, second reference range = 8.77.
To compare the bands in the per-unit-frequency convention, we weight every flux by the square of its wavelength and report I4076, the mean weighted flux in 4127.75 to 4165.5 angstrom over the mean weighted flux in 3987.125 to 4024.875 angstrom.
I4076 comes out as 1.1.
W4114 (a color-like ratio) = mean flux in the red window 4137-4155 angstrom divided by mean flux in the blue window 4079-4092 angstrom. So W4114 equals 1.5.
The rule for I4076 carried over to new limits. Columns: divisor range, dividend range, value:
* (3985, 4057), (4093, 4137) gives 0.90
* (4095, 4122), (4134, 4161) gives 1.20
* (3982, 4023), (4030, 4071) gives 1.38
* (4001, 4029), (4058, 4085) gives 0.91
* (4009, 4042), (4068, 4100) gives 0.74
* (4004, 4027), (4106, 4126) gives 0.82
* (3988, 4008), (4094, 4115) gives 1.19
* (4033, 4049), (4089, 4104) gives 0.64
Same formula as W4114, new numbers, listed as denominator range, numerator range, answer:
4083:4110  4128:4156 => 1.27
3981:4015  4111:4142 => 1.10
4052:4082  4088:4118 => 0.84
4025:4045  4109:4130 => 0.68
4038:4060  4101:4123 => 0.69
